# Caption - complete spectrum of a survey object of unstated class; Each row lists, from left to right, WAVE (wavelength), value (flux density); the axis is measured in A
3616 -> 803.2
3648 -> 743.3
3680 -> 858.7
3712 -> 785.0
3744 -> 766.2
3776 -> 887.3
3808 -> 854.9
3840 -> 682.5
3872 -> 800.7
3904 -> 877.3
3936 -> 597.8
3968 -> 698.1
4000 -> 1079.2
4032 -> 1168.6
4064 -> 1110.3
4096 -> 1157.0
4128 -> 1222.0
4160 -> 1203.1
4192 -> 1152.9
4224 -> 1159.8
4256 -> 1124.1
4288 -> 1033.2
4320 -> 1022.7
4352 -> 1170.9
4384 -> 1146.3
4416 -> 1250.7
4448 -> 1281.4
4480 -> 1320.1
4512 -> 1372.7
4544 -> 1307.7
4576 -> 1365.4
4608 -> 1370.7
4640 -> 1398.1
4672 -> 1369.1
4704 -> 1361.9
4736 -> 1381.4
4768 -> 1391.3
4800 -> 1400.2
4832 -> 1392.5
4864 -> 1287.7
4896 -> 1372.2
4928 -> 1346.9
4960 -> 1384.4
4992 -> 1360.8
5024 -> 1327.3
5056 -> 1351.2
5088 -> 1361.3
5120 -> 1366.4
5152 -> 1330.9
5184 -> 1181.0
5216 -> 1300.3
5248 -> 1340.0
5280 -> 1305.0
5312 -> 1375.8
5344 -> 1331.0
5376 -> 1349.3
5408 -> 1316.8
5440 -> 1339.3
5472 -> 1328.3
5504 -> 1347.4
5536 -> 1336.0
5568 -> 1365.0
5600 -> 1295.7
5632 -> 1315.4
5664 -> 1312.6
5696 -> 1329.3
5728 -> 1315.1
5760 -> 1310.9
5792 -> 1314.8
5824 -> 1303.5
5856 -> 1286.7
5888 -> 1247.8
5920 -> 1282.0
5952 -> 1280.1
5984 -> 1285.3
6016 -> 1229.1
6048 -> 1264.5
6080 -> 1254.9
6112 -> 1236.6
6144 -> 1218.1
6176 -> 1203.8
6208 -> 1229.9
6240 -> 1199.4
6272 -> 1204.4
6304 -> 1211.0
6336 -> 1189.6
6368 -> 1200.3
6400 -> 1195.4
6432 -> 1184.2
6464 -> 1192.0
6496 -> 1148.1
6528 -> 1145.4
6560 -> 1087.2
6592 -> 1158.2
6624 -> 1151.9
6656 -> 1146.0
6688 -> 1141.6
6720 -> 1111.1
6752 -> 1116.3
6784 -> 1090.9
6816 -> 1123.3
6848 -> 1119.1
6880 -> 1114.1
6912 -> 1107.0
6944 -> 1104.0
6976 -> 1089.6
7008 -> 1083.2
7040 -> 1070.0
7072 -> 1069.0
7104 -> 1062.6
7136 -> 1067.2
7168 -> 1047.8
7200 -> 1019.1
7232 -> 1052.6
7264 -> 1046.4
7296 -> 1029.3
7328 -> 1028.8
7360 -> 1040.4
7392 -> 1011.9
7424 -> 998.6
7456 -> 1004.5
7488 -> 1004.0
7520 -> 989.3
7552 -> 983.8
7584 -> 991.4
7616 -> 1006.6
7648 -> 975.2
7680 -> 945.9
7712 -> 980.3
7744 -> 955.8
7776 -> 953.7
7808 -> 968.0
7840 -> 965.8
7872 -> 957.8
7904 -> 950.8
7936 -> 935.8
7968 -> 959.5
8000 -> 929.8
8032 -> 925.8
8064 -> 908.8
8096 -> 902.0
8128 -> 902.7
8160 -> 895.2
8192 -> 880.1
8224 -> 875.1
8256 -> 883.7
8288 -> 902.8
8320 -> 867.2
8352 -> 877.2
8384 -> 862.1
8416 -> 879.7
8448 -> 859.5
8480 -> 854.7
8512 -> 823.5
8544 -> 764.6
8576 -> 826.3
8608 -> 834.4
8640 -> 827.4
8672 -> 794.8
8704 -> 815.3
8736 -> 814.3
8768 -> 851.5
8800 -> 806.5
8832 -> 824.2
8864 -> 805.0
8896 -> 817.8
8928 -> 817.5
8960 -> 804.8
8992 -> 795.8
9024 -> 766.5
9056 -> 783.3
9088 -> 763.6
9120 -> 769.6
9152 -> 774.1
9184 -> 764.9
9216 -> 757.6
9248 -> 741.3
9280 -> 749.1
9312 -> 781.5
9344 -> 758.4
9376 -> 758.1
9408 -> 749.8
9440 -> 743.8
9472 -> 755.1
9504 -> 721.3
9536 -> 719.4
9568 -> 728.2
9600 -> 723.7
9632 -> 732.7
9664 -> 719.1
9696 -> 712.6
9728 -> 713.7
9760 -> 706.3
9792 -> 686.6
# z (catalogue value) 0.00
